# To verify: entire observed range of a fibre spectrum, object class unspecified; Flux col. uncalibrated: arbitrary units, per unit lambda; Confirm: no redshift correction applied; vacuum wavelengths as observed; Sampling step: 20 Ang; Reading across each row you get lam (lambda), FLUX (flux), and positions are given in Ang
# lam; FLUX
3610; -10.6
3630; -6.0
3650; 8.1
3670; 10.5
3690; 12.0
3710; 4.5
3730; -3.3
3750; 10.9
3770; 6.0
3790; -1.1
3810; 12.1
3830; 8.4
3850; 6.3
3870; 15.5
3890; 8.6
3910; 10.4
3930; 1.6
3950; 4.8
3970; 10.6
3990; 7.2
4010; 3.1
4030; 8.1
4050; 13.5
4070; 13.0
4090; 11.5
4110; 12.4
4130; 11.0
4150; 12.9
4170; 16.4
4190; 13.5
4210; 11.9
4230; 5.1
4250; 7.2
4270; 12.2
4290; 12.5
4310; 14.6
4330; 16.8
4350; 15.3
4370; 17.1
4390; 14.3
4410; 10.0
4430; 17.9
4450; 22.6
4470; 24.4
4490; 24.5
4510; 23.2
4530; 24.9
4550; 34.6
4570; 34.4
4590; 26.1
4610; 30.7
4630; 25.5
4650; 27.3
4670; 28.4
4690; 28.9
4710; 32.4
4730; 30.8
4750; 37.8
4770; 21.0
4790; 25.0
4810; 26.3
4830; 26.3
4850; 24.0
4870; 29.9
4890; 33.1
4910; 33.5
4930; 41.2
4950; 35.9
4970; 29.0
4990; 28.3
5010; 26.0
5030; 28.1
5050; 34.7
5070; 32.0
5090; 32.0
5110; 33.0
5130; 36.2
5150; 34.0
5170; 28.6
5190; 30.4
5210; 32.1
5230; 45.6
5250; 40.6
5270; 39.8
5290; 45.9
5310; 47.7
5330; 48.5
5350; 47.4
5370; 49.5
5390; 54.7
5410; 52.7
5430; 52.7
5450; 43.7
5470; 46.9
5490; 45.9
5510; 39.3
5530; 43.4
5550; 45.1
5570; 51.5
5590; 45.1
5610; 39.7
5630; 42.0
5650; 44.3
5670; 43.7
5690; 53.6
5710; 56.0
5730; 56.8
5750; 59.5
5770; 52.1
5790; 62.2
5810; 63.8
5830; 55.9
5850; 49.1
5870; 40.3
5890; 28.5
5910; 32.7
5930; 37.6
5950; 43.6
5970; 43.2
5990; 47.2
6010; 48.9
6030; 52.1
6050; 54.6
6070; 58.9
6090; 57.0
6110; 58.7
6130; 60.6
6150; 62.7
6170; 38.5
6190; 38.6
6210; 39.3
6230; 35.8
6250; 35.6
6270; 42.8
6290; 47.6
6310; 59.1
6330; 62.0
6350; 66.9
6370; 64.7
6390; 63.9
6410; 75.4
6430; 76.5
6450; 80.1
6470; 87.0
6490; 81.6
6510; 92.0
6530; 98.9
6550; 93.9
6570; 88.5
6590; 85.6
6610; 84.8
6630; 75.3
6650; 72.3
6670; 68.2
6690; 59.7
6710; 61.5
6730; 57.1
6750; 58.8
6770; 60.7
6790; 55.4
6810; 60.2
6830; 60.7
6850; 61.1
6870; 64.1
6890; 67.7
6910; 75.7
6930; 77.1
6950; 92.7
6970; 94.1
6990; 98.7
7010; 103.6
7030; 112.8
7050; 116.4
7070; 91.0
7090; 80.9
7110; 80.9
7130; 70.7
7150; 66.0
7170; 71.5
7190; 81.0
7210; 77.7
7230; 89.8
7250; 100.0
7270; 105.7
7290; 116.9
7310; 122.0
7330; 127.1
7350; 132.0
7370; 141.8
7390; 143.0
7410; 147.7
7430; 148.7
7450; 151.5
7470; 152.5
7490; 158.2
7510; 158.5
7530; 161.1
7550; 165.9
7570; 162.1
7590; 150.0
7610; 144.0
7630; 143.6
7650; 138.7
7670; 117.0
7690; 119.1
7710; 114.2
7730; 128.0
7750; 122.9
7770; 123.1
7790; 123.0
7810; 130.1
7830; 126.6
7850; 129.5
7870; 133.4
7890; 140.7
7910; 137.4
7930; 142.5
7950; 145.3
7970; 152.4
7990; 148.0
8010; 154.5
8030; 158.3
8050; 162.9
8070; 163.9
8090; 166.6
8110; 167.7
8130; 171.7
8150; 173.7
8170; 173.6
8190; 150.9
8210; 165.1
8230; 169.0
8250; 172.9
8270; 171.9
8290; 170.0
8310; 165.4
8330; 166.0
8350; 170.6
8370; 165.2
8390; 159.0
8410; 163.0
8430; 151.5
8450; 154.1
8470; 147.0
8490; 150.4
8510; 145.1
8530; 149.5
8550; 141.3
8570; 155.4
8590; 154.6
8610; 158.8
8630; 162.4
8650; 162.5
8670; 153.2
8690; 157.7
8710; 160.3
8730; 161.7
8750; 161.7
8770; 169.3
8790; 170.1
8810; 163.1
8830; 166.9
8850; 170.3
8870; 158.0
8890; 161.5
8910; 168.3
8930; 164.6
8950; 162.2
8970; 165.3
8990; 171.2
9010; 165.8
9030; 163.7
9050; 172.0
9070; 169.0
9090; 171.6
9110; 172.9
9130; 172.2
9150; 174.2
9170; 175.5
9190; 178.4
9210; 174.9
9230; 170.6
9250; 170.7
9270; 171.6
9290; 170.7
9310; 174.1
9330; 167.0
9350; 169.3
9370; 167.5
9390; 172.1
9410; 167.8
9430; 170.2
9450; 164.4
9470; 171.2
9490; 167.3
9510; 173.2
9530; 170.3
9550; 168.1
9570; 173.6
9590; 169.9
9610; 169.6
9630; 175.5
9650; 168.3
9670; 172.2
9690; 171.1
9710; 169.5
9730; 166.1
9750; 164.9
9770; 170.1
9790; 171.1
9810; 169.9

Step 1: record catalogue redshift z 0.000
